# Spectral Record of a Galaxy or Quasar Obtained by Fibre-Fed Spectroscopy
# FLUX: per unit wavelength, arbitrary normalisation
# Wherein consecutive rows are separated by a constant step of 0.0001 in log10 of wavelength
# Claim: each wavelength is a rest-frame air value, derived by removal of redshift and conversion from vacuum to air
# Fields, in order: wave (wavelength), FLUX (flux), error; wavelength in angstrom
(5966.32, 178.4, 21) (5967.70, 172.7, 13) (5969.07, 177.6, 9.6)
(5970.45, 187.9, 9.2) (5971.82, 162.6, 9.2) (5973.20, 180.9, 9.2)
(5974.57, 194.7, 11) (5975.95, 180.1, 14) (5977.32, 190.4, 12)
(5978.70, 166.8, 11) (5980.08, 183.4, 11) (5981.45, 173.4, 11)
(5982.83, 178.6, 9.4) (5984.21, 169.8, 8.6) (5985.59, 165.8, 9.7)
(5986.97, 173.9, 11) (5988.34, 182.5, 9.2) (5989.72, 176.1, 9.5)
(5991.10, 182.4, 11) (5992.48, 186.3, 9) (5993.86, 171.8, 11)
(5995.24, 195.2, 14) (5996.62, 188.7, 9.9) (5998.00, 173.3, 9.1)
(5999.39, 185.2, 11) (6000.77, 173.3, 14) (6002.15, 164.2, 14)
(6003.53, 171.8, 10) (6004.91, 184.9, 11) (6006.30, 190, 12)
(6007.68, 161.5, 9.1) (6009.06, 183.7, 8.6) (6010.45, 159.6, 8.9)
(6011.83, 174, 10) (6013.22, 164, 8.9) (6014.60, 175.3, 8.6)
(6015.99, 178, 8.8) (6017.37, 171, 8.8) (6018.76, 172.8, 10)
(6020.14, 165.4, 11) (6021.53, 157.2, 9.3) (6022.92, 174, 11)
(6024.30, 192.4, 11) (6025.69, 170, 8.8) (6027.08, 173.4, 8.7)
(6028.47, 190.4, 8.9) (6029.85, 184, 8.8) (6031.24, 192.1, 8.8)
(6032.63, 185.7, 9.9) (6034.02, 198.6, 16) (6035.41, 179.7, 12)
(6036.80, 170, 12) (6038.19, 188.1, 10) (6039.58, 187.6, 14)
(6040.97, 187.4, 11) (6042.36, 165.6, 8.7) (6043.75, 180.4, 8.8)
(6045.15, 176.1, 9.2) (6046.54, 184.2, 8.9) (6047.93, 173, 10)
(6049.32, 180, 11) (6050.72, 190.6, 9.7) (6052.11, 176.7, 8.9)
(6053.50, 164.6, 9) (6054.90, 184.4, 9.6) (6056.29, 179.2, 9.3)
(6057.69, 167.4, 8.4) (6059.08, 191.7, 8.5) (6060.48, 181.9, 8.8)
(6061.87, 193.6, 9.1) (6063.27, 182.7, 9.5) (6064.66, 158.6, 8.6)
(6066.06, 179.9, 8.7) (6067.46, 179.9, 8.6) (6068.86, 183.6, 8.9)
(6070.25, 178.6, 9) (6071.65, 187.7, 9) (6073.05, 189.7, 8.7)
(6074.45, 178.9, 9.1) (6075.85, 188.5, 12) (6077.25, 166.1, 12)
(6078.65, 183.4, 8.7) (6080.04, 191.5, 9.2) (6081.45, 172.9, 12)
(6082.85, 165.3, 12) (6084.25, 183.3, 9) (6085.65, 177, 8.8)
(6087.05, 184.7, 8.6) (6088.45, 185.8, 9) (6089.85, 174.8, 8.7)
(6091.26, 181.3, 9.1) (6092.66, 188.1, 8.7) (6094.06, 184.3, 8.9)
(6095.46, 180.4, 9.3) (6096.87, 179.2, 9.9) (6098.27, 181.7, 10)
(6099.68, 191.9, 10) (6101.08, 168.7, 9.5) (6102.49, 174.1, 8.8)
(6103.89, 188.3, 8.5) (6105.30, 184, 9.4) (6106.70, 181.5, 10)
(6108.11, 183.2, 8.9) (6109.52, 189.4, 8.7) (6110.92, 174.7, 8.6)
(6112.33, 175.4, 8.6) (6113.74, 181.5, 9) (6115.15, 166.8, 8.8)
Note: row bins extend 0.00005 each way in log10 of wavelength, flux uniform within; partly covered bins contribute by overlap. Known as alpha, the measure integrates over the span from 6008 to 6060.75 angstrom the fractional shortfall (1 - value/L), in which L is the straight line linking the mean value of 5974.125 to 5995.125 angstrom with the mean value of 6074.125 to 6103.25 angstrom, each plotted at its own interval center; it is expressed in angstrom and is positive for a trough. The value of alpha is 0.4 angstrom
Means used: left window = 179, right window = 180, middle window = 178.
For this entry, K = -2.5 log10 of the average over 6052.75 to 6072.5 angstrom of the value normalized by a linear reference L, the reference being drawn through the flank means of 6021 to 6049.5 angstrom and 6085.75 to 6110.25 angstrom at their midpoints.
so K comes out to 0.01 mag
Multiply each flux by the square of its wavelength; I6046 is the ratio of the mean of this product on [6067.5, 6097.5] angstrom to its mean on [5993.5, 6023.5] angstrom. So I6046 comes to 1.07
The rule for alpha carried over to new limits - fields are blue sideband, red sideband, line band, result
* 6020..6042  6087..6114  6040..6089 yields 0.4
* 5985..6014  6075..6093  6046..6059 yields 0.0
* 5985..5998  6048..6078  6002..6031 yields 0.9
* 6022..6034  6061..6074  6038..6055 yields 0.3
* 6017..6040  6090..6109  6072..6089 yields 0.1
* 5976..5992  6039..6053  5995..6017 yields 0.3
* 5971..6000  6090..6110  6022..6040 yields -0.3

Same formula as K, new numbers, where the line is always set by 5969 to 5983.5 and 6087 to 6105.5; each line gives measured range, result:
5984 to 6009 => 0.01 mag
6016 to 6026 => 0.05 mag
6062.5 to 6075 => 0.01 mag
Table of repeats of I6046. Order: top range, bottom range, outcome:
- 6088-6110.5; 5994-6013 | 1.06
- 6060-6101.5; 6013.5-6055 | 1.03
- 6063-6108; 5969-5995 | 1.05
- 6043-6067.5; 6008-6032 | 1.04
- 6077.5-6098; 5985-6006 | 1.04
